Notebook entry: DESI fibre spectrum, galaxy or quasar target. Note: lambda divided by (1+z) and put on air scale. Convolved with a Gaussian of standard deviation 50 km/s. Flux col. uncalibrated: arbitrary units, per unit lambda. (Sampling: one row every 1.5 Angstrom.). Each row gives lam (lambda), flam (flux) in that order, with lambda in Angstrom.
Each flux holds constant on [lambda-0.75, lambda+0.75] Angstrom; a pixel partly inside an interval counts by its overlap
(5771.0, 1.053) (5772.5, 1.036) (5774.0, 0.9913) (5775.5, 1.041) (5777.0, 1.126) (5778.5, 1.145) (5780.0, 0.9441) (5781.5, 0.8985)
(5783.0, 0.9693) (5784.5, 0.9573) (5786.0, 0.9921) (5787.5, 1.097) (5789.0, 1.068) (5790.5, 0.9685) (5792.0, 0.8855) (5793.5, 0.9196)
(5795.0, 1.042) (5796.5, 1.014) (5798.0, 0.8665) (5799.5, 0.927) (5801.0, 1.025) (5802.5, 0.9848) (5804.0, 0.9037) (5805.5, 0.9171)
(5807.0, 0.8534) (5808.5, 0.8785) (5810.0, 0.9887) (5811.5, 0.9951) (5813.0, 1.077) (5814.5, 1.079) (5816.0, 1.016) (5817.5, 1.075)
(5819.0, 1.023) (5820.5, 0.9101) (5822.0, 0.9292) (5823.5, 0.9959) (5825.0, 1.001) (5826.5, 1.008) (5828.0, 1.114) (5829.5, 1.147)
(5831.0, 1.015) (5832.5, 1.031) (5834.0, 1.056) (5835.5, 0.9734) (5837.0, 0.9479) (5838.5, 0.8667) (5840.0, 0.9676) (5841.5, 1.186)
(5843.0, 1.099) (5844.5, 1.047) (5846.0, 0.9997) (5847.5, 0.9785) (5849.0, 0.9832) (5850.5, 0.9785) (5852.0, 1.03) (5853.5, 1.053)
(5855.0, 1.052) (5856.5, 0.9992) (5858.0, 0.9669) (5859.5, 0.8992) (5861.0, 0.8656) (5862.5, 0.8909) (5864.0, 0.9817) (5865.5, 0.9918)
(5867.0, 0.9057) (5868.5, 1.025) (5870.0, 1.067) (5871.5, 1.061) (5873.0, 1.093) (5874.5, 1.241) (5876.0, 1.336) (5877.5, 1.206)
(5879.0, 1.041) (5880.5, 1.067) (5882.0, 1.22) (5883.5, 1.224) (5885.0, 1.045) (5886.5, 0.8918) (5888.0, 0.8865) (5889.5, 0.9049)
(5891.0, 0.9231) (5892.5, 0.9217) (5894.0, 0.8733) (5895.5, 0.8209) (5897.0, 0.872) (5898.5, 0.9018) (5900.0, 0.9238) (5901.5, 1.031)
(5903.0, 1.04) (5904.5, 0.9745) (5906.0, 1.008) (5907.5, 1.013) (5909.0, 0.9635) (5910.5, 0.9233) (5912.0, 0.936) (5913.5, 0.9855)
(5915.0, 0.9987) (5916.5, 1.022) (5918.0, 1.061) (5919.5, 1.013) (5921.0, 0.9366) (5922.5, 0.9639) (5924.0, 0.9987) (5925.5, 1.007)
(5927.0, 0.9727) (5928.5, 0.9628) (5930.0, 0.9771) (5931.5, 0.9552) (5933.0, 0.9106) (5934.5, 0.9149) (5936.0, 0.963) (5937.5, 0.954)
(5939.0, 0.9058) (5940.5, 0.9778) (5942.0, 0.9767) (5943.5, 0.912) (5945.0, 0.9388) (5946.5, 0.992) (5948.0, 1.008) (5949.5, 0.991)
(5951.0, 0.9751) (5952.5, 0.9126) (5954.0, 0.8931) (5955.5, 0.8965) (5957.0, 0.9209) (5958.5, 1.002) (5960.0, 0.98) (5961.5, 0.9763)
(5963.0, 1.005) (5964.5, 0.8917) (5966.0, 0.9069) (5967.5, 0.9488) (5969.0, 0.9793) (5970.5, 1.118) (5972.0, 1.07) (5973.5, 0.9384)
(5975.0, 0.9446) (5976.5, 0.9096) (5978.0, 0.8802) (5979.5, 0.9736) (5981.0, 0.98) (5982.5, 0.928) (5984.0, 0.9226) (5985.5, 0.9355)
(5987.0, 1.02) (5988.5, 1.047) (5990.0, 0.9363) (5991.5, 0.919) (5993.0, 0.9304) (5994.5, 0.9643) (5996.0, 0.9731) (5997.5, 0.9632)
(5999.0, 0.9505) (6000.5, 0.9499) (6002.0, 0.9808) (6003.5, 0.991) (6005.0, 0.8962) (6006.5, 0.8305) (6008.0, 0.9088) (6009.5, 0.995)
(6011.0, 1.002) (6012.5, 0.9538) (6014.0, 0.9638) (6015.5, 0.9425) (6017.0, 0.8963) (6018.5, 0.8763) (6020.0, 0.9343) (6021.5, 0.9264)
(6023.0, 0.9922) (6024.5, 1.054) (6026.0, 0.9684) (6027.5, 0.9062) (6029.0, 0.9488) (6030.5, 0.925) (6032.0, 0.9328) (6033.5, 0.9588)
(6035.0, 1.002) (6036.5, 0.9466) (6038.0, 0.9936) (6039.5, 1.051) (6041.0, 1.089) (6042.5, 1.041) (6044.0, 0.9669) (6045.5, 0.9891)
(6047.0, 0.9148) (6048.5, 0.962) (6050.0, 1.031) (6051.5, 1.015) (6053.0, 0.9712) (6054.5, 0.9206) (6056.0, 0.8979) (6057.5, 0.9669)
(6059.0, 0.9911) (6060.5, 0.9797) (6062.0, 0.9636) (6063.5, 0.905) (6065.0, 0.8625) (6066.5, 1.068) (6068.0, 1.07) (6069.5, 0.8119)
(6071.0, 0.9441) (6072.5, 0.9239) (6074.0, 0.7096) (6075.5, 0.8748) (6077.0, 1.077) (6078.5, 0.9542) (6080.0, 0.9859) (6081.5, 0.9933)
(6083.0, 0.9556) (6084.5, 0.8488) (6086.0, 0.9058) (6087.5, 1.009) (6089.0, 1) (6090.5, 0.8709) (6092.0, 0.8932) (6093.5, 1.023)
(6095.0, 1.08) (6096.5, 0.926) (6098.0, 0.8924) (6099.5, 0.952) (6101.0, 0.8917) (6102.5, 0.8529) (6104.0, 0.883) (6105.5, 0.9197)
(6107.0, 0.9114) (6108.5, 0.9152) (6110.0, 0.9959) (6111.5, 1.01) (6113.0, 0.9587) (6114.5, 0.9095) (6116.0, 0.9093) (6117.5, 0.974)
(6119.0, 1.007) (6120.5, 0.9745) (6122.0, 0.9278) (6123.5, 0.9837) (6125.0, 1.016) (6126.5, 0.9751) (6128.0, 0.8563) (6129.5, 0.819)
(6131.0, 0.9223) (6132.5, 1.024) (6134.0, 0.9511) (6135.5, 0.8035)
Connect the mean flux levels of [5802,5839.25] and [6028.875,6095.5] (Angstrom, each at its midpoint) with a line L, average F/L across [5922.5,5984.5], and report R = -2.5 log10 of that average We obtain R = 0.02 mag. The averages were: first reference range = 0.992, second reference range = 0.96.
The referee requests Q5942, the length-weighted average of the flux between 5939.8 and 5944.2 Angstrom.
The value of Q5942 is 0.956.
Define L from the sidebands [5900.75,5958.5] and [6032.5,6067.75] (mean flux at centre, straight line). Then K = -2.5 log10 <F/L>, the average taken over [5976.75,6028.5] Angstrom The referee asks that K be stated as 0.03 mag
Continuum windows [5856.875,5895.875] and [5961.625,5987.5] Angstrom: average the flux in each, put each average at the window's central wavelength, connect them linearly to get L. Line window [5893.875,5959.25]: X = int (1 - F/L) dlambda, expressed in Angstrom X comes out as 1.9 Angstrom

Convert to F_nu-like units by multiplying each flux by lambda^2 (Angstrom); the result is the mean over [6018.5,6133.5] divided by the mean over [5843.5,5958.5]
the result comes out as 1.02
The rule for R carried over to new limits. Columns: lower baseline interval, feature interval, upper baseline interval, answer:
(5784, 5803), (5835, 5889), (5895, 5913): -0.07 mag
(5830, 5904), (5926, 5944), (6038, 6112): 0.04 mag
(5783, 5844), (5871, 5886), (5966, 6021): -0.17 mag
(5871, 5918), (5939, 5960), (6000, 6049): 0.04 mag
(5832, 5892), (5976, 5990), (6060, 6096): 0.03 mag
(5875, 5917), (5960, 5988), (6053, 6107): 0.01 mag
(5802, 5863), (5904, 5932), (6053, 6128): -0.01 mag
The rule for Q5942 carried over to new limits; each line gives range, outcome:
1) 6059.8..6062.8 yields 0.97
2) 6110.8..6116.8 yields 0.947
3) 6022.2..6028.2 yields 0.98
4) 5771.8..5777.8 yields 1.05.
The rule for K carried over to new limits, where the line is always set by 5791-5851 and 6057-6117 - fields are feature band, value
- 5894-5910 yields 0.03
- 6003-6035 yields 0.01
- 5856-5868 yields 0.05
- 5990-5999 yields 0.01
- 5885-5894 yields 0.07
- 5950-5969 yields 0.02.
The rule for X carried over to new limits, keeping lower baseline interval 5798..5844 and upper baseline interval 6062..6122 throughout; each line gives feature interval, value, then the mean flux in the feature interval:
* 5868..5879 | -1.7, 1.14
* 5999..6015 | 0.2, 0.947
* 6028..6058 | -0.8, 0.976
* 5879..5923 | 0.1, 0.979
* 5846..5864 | 0.3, 0.974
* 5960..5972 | -0.2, 0.981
